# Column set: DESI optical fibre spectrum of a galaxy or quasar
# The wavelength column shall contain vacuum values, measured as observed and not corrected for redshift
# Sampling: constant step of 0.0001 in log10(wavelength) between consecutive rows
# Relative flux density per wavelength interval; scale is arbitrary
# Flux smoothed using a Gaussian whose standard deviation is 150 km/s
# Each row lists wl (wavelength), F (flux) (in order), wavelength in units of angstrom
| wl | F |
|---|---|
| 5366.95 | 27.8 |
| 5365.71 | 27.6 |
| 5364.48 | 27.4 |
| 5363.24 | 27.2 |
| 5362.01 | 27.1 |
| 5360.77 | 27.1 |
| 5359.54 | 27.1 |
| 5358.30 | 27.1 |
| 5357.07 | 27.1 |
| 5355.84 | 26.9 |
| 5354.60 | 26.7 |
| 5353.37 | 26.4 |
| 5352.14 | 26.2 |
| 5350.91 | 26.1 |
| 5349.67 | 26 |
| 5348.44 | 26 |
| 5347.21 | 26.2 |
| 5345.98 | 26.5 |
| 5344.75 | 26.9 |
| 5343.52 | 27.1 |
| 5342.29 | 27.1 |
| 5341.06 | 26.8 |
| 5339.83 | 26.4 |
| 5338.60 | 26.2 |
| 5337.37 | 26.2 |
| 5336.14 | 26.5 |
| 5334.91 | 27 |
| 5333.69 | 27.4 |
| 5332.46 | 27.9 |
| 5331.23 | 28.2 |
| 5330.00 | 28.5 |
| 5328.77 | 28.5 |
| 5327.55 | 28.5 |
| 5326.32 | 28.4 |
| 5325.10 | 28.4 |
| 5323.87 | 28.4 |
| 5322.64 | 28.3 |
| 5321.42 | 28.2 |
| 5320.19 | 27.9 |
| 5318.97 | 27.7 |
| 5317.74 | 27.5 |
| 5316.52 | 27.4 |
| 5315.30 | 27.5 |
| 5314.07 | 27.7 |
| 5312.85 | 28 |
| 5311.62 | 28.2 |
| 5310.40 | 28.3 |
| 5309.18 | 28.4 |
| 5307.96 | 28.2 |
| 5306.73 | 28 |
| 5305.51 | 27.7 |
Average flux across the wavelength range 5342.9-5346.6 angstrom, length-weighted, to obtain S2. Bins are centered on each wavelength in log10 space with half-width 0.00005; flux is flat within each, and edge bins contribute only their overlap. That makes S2 26.9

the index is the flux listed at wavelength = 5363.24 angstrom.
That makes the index 27.2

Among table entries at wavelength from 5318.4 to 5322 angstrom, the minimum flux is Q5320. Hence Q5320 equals 27.7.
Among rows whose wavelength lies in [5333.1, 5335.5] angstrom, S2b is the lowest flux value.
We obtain 27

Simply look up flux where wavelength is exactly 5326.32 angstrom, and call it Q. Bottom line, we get 28.4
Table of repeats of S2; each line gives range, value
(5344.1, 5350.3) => 26.3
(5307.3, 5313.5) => 28.2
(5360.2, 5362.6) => 27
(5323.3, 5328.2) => 28.5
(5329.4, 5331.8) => 28.3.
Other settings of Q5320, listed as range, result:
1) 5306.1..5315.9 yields 27.5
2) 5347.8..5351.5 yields 26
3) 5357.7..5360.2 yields 27.1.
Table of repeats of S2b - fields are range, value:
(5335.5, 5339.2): 26.2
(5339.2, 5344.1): 26.4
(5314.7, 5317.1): 27.4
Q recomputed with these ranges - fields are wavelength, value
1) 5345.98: 26.5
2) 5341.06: 26.8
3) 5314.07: 27.7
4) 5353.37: 26.4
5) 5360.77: 27.1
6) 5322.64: 28.3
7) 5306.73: 28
